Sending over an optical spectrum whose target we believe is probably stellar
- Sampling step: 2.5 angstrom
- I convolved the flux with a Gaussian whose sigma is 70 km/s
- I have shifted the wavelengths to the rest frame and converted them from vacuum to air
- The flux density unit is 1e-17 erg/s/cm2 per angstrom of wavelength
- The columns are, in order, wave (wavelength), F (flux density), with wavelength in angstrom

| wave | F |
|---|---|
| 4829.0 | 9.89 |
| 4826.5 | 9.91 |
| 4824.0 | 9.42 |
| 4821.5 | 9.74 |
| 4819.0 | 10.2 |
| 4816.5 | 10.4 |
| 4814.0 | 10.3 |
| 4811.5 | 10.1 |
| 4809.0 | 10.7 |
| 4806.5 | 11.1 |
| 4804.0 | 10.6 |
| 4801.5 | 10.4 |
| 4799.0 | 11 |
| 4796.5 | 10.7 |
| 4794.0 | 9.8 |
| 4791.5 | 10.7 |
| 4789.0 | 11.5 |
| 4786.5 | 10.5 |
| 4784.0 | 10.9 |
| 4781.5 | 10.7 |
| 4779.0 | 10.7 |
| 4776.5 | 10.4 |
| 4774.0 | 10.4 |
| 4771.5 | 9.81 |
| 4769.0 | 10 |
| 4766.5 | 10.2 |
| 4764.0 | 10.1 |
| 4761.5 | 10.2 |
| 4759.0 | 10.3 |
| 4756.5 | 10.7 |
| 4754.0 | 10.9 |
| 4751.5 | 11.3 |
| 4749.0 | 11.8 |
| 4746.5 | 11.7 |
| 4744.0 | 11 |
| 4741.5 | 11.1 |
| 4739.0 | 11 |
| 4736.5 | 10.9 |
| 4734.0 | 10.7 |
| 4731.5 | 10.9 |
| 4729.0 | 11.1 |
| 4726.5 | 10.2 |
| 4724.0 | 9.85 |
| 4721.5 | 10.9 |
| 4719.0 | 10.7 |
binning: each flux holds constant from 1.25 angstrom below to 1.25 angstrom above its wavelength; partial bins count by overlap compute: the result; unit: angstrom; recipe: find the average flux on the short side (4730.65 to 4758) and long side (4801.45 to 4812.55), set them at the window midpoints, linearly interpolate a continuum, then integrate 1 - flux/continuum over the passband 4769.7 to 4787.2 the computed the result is 0.57 angstrom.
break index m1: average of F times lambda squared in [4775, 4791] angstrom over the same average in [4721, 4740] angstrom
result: 1.0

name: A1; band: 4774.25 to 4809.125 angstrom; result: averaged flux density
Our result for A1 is 10.7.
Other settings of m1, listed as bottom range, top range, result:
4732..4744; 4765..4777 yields 0.94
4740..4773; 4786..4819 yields 1.01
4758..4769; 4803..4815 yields 1.06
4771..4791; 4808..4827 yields 0.96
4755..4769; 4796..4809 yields 1.06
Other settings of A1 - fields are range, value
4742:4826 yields 10.6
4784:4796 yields 10.7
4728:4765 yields 10.9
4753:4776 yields 10.3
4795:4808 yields 10.7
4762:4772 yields 10.1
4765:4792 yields 10.5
